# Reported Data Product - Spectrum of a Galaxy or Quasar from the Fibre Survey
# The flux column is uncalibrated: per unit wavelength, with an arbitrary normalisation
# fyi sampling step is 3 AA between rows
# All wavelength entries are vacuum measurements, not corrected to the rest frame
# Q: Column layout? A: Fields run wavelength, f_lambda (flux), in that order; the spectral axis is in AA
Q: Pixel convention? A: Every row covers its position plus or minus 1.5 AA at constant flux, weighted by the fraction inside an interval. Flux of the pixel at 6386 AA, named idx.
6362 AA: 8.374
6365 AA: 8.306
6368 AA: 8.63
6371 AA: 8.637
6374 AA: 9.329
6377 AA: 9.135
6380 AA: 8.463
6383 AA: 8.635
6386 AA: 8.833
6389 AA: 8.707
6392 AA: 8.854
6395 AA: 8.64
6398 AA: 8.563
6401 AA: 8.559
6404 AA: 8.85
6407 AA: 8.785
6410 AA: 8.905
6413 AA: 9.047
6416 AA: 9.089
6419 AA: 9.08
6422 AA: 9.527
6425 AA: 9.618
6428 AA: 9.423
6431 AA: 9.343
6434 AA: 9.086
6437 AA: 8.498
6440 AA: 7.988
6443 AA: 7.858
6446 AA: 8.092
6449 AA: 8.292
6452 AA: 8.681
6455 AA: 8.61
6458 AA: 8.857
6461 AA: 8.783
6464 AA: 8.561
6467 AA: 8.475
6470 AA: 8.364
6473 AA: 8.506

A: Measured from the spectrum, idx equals 8.833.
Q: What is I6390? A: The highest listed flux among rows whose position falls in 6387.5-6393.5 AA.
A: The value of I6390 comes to 8.854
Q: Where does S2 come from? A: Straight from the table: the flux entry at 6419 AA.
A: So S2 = 9.08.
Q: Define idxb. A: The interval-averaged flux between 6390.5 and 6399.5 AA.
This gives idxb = 8.69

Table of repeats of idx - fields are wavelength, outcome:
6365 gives 8.306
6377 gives 9.135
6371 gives 8.637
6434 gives 9.086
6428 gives 9.423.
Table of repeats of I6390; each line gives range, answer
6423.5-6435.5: 9.618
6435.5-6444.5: 8.498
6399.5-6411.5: 8.905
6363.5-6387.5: 9.329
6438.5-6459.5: 8.857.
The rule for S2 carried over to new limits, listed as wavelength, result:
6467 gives 8.475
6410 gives 8.905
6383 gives 8.635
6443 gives 7.858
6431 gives 9.343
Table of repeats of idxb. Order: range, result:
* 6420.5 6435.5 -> 9.4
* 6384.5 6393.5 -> 8.8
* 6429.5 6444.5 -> 8.55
